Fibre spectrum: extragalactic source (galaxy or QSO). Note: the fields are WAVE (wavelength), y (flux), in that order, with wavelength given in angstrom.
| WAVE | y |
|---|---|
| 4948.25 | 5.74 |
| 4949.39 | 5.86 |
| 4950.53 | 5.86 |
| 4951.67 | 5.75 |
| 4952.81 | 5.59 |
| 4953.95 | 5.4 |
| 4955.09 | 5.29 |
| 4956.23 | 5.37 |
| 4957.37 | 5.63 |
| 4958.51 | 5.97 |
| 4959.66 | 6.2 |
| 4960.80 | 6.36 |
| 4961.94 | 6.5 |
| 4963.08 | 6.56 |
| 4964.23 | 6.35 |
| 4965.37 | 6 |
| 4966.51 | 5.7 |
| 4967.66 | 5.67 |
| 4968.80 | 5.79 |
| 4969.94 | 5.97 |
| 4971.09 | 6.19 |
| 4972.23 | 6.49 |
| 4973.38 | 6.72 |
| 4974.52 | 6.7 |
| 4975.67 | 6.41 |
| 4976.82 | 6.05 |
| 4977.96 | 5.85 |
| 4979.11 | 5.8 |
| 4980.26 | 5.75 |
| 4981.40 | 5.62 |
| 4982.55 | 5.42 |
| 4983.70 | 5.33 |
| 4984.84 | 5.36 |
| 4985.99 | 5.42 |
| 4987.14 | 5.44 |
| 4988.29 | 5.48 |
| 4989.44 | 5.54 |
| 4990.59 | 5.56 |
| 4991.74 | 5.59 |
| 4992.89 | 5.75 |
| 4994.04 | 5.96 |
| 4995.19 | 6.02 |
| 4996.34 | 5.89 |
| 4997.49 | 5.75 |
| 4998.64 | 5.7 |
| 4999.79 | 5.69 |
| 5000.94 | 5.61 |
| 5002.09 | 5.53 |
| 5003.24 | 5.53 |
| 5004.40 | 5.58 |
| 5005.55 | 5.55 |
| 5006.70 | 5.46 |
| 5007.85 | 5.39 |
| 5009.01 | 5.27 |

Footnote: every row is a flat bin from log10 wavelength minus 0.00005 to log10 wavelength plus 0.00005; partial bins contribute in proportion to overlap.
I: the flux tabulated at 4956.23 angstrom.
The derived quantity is 5.37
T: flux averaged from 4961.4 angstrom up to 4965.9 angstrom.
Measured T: 6.35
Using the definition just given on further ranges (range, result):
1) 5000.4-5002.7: 5.58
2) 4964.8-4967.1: 5.85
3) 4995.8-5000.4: 5.76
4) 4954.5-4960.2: 5.69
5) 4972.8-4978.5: 6.35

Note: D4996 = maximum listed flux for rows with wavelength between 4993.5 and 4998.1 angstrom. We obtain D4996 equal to 6.02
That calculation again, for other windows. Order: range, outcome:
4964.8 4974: 6.72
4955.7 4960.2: 6.2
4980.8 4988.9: 5.62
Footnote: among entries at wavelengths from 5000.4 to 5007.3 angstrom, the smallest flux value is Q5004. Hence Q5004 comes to 5.46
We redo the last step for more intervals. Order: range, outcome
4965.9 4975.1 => 5.67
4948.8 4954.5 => 5.4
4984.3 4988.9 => 5.36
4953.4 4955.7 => 5.29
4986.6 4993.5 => 5.44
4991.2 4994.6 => 5.59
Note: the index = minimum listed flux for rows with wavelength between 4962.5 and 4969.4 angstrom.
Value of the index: 5.67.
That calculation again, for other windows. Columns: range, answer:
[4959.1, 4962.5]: 6.2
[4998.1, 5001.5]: 5.61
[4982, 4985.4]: 5.33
